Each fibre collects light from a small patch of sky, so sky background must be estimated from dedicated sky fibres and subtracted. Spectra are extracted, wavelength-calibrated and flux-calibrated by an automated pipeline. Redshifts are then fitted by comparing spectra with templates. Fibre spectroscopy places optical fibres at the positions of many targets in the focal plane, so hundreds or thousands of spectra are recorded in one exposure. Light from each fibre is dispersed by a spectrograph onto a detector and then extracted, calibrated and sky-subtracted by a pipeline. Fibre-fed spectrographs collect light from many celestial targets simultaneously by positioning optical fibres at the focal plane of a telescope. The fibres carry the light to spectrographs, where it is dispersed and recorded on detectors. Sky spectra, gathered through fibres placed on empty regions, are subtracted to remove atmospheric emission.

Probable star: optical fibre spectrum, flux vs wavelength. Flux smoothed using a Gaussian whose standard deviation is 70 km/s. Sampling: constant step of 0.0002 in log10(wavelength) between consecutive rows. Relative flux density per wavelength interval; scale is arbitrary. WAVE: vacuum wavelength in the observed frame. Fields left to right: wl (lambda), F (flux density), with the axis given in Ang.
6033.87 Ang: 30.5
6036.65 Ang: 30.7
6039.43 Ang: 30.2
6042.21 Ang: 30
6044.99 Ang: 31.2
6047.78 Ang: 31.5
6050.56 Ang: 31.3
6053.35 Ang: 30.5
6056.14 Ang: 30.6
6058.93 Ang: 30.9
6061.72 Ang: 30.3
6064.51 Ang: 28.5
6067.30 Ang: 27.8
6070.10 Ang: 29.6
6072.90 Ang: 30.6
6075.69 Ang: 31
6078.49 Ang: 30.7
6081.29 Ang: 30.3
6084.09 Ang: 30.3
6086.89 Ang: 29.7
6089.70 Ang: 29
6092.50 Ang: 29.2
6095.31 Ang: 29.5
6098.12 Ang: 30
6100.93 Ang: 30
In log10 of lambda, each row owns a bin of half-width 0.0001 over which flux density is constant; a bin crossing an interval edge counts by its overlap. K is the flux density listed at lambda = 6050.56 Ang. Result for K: 31.3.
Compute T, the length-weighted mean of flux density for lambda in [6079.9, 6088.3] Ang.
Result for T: 30.1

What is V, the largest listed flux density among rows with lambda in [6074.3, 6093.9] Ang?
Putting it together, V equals 31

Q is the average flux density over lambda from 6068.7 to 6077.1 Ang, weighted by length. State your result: 30.4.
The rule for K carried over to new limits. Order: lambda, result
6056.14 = 30.6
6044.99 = 31.2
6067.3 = 27.8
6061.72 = 30.3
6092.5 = 29.2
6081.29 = 30.3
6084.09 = 30.3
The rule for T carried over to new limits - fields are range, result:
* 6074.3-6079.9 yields 30.8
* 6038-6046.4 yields 30.5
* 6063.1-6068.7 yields 28.2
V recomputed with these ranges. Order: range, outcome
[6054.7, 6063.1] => 30.9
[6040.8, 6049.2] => 31.5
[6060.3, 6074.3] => 30.6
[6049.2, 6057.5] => 31.3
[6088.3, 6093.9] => 29.2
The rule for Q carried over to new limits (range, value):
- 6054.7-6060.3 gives 30.7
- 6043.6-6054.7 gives 31.1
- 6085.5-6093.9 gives 29.3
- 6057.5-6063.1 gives 30.6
